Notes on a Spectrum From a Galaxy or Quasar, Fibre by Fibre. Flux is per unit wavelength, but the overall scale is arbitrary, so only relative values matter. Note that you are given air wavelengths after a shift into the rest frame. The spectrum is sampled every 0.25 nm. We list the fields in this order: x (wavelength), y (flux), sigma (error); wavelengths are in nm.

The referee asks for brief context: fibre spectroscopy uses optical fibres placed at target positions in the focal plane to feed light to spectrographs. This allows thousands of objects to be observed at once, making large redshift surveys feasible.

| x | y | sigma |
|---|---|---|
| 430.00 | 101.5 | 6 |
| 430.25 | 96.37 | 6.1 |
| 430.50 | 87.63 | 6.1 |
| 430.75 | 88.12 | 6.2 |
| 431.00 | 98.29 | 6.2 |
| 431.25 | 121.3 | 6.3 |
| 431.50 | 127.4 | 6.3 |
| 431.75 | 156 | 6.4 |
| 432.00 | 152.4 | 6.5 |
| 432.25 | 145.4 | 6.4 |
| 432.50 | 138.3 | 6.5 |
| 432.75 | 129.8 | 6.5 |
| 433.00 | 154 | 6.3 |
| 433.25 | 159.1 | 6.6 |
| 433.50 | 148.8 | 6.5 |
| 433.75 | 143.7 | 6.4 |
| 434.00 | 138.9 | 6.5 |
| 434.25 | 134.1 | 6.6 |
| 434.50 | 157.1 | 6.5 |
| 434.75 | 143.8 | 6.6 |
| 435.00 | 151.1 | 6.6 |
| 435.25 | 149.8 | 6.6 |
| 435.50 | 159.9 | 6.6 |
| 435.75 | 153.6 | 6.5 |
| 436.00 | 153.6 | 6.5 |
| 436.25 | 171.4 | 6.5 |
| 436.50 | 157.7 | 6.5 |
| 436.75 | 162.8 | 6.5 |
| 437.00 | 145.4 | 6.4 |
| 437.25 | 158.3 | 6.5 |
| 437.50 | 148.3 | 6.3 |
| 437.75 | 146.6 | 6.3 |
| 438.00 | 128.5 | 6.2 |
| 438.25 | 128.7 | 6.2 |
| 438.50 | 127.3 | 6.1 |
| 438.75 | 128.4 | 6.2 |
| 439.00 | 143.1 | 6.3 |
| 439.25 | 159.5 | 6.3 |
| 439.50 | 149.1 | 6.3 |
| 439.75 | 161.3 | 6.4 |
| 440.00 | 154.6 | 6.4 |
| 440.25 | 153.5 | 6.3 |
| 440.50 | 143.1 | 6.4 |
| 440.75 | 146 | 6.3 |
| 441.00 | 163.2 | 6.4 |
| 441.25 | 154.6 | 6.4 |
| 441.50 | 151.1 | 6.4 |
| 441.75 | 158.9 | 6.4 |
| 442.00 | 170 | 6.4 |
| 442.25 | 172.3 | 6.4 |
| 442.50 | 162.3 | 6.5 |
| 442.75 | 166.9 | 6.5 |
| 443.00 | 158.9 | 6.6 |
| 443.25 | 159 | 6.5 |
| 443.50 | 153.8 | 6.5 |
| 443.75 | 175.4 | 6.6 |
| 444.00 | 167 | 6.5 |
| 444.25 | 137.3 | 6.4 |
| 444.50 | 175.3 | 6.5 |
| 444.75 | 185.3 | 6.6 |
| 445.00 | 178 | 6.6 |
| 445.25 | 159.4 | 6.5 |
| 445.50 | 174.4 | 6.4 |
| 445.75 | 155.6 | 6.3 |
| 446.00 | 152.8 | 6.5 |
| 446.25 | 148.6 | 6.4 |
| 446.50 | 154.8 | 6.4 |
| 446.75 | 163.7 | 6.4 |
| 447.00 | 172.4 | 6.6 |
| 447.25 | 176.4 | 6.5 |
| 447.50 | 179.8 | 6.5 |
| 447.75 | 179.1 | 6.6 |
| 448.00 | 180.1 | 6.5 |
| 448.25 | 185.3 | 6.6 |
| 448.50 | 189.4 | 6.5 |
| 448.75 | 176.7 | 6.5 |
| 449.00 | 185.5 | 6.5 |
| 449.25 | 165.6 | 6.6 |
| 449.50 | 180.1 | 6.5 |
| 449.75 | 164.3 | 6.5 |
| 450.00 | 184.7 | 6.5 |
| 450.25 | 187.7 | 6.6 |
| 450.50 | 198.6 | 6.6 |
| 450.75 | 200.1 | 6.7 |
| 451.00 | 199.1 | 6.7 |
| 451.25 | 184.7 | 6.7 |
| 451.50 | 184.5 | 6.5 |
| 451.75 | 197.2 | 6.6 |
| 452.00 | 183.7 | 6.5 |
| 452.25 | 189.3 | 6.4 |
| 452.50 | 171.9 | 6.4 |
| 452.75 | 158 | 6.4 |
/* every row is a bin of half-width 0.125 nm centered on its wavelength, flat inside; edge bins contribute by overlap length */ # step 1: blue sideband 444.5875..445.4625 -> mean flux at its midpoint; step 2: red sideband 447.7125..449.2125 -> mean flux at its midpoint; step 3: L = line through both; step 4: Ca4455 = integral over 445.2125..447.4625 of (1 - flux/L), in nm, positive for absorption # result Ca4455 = 0.18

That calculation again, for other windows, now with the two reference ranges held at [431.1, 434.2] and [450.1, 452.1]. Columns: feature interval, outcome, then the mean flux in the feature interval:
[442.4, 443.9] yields 0.07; 163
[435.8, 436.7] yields -0.05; 160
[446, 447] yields 0.12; 157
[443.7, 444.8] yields 0.05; 166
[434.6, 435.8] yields -0.02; 152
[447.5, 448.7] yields 0.01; 183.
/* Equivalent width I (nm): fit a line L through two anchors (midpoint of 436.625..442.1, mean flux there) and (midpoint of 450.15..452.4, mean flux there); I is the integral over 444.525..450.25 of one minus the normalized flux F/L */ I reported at 0.16 nm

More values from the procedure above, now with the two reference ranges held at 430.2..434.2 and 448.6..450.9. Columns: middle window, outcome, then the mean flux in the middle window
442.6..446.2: 0.067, 164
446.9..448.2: -0.013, 178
